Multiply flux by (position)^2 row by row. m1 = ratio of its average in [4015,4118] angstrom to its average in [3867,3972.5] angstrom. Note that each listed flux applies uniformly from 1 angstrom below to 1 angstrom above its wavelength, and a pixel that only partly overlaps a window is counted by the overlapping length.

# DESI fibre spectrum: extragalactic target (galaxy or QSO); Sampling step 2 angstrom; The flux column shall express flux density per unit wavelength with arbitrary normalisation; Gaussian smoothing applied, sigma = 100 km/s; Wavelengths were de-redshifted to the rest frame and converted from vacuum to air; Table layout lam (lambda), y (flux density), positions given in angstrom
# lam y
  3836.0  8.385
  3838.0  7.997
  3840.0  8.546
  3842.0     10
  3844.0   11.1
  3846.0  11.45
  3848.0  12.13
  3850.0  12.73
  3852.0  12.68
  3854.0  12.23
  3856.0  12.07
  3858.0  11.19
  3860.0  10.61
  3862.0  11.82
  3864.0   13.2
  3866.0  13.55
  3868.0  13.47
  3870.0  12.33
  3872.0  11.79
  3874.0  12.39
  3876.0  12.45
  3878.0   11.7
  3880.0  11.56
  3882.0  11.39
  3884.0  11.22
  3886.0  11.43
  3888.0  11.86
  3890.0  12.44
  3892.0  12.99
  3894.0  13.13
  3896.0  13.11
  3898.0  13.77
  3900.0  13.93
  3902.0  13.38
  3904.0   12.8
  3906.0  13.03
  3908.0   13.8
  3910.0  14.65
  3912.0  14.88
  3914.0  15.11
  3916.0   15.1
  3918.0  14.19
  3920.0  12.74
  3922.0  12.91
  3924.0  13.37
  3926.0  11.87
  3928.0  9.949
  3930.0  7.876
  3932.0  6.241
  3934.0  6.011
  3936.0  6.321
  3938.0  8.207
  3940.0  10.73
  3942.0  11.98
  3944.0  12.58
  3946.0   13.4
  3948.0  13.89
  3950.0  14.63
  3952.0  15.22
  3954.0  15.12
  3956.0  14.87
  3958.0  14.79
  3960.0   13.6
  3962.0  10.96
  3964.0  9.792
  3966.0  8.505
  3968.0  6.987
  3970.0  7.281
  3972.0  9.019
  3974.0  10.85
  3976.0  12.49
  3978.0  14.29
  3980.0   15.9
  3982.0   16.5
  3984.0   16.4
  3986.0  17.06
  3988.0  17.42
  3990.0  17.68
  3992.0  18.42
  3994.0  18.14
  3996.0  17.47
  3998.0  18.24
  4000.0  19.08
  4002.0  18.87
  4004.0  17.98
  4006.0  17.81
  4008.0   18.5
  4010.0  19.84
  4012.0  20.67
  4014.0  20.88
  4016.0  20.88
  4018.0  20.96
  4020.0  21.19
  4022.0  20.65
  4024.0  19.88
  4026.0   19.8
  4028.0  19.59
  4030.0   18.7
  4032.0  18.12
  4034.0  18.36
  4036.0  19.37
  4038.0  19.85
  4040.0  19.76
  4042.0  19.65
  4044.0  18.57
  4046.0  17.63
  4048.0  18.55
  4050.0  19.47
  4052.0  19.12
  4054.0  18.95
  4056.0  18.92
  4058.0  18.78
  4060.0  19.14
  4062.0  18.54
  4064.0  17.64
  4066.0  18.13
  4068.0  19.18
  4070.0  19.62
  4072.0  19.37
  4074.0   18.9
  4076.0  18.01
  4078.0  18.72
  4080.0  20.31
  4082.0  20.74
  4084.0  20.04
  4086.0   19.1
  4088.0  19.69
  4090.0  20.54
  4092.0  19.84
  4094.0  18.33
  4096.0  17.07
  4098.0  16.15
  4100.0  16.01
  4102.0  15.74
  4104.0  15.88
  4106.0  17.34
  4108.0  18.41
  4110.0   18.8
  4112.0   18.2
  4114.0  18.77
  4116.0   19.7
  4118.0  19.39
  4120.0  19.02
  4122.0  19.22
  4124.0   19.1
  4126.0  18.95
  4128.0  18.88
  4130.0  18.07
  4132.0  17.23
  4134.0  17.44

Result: 1.69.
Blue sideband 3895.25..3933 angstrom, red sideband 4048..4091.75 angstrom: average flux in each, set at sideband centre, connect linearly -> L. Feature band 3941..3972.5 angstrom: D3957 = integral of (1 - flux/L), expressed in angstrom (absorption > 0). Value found 5.2 angstrom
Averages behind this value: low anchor 12.8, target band 12.1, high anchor 19.2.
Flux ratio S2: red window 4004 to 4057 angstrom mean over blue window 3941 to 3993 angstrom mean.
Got 1.44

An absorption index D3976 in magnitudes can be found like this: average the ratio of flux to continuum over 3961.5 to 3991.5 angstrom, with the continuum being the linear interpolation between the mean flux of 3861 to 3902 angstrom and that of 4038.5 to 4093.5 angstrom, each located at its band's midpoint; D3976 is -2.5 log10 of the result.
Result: 0.237 mag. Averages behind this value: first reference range 12.5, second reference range 19.1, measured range 12.9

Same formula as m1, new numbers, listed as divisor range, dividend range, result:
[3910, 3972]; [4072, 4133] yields 1.73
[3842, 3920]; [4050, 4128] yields 1.64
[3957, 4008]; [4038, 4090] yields 1.35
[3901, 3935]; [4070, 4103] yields 1.66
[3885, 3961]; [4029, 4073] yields 1.61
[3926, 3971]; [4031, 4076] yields 1.83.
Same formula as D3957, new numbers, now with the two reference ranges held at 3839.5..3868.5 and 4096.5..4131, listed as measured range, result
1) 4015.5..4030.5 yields -4.11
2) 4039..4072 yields -4.35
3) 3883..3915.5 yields -0.84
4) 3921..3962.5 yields 6.87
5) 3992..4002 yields -2.00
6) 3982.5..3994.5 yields -1.90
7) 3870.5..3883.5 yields 0.52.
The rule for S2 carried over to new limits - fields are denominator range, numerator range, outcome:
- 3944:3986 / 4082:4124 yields 1.44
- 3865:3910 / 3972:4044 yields 1.44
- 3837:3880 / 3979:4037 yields 1.61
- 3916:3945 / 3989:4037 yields 1.83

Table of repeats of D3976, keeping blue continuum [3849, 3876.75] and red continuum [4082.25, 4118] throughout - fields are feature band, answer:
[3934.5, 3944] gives 0.44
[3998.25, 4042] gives -0.20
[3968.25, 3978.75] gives 0.40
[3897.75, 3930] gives 0.02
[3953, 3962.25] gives 0.05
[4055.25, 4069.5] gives -0.08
